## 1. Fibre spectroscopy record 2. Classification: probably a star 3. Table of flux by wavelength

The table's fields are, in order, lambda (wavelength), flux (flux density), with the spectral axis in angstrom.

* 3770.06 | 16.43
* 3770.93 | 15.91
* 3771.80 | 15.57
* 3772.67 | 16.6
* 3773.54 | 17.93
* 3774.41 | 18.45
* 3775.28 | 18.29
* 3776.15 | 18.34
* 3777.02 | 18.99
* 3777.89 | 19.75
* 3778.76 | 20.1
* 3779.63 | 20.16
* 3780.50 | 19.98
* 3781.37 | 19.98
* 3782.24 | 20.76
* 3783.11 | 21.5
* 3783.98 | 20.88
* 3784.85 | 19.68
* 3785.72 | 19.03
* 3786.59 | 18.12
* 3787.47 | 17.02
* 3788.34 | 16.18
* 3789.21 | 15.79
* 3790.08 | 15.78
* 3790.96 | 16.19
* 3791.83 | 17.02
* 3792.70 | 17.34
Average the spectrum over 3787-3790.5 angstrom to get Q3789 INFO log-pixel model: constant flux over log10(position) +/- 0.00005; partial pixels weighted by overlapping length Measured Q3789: 16.2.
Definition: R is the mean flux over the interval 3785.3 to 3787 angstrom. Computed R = 18.6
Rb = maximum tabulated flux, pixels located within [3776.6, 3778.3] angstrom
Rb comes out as 19.75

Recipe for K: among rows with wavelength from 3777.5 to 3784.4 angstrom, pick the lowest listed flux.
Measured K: 19.75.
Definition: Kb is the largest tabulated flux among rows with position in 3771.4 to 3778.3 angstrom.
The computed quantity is 19.75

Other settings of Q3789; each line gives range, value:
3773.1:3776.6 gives 18.2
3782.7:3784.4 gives 21.2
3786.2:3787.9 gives 17.5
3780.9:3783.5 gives 20.7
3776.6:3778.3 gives 19.4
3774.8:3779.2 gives 19.1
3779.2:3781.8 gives 20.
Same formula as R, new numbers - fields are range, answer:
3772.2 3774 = 17.2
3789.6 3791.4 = 16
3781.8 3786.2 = 20.4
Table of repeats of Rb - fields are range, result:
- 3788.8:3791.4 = 16.19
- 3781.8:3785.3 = 21.5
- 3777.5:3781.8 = 20.16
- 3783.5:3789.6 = 20.88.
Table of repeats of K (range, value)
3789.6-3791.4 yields 15.78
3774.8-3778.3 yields 18.29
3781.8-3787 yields 18.12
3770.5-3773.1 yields 15.57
